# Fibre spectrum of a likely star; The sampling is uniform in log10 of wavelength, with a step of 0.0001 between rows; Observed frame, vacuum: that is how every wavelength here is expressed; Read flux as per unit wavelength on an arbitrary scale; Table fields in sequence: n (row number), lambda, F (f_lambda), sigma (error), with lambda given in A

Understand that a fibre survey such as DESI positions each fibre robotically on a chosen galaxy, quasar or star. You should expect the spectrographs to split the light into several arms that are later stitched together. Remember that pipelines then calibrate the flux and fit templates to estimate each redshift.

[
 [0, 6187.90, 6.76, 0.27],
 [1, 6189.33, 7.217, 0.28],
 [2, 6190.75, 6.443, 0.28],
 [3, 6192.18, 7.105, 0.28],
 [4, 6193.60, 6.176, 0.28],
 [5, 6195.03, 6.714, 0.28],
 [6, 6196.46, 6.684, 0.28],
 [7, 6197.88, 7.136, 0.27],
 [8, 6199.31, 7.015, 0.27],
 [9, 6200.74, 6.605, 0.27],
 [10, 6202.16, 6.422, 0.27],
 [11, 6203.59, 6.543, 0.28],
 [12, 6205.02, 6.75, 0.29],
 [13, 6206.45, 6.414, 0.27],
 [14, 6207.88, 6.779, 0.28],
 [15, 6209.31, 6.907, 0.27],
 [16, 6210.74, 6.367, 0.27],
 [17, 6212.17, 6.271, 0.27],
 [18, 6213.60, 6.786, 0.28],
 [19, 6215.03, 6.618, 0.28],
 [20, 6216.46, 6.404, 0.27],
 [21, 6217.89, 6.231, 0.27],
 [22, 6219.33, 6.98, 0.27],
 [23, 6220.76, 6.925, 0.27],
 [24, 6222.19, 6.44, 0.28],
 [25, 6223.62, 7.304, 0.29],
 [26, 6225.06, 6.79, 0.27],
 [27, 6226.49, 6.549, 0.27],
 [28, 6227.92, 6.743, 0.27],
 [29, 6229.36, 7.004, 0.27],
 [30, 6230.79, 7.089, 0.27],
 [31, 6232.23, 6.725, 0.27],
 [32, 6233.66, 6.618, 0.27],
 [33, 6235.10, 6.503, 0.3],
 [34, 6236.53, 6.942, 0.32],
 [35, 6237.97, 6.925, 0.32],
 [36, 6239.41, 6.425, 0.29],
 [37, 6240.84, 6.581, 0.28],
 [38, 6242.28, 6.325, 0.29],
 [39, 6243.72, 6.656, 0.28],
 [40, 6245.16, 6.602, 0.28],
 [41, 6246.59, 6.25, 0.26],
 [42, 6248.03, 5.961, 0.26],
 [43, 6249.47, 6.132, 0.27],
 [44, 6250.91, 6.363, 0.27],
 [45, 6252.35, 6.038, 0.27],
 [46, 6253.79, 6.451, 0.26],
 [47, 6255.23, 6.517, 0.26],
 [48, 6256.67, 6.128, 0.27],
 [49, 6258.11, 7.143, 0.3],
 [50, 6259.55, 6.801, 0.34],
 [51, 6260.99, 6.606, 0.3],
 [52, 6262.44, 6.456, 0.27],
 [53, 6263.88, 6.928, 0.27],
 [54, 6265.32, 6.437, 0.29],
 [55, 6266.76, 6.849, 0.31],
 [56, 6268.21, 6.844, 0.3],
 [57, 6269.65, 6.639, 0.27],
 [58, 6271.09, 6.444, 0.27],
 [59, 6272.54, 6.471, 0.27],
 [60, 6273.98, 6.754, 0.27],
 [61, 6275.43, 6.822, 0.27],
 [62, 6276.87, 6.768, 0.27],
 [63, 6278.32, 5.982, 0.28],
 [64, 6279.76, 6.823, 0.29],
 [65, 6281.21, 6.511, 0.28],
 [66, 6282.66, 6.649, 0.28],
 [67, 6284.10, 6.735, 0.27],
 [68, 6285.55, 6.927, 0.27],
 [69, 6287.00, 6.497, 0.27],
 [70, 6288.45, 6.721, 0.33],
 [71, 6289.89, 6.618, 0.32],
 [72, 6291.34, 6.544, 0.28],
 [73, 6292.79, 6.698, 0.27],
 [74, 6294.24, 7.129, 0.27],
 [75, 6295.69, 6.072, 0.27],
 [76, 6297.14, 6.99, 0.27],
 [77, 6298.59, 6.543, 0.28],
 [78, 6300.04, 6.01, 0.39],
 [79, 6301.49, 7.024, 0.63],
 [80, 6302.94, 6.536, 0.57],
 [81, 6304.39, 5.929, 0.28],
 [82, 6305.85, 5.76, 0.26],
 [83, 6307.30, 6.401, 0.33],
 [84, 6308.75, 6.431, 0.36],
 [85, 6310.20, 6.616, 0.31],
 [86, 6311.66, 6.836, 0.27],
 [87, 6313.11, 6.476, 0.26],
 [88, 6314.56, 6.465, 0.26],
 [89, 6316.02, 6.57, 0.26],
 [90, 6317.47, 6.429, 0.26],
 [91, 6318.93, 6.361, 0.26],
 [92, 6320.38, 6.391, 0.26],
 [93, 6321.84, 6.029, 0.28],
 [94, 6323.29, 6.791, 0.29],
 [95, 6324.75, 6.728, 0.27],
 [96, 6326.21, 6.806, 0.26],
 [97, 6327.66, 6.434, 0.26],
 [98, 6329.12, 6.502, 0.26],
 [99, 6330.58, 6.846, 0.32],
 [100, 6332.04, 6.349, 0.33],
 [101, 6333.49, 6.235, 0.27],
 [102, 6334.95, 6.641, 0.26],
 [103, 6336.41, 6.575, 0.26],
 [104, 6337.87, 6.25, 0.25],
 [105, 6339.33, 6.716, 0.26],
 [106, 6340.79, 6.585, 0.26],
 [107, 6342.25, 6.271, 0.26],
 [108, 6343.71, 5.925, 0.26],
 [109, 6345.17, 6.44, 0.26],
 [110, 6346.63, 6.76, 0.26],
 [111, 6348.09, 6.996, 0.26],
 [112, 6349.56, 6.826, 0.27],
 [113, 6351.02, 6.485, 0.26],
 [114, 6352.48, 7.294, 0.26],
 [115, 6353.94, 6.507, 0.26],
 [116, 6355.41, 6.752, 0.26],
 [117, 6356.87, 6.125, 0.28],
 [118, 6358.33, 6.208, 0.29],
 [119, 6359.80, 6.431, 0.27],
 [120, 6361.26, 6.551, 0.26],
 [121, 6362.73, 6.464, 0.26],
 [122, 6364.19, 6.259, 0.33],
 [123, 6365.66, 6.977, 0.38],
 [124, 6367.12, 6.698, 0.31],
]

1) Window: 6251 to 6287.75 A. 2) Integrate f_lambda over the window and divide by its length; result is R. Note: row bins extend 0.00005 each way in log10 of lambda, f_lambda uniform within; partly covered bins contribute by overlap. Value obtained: 6.6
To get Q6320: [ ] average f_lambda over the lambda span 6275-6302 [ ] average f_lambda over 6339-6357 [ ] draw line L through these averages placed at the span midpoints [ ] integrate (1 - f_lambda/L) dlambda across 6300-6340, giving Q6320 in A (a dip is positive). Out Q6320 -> 0.8 A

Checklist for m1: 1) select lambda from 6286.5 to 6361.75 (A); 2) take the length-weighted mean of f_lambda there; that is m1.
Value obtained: 6.52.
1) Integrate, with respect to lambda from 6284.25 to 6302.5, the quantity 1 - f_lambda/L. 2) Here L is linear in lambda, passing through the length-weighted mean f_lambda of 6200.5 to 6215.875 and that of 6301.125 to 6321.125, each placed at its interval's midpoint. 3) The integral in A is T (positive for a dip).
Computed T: -0.53 A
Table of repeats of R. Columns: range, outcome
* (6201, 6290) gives 6.61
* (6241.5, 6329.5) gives 6.53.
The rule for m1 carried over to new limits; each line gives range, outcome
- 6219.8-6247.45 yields 6.71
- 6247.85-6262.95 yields 6.43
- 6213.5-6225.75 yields 6.71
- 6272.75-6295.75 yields 6.65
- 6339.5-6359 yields 6.56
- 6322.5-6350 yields 6.56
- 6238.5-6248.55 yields 6.42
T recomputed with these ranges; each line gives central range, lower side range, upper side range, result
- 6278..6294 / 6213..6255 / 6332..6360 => -0.2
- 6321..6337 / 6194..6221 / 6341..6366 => 0.0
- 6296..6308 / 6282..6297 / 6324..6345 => 0.4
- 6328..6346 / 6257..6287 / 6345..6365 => 0.4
